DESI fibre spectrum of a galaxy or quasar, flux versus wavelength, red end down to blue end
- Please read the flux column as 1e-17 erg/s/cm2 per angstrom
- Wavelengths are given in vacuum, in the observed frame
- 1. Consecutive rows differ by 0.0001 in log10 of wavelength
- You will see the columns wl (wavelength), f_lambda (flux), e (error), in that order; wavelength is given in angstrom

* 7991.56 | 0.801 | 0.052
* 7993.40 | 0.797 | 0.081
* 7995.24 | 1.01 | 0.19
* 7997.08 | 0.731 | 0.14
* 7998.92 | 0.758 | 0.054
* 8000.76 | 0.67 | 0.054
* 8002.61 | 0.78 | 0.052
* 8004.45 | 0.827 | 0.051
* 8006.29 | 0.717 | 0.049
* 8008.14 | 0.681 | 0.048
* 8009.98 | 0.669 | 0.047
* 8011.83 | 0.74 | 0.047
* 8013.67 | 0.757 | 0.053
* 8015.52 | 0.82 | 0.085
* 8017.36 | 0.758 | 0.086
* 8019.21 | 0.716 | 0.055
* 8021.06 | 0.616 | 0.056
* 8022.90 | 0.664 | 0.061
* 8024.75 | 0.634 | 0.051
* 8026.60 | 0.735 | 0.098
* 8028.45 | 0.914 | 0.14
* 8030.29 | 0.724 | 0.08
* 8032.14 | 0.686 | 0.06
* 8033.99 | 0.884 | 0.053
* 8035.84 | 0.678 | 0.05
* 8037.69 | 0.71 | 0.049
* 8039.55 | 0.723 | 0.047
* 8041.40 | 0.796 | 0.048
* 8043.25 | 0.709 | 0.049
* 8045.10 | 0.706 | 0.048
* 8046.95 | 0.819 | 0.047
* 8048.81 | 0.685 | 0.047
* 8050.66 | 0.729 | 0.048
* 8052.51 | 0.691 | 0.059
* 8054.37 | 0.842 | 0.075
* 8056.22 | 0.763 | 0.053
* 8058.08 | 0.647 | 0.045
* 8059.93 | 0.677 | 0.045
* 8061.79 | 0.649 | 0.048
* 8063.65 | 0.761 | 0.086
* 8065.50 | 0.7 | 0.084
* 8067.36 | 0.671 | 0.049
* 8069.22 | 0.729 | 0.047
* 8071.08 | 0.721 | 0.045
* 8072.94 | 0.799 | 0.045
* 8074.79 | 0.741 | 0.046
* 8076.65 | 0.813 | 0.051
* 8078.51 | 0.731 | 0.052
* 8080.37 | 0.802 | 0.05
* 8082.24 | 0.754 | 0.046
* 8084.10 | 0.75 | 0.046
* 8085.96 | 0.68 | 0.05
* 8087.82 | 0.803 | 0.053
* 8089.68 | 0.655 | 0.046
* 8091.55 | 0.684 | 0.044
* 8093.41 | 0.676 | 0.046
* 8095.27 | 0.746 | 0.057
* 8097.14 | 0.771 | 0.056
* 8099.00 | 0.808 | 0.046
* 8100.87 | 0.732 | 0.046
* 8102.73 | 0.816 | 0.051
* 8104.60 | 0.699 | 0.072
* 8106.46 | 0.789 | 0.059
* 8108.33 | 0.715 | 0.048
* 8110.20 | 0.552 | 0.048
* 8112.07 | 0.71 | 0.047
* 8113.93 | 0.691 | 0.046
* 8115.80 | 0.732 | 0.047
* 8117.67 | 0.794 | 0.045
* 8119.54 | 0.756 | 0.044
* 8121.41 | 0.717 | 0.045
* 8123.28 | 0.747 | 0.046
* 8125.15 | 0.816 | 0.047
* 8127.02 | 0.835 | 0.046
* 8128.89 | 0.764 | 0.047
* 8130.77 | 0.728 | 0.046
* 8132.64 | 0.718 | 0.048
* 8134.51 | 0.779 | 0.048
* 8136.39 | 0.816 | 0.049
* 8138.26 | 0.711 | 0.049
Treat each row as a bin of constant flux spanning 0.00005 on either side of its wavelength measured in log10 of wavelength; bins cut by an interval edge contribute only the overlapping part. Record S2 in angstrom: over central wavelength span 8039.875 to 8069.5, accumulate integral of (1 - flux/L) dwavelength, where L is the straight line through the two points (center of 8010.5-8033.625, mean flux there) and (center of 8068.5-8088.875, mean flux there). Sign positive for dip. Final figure 0.9 angstrom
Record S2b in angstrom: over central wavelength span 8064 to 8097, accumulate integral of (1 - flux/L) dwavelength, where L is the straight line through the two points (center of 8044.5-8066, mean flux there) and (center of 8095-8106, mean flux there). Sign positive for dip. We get 0.5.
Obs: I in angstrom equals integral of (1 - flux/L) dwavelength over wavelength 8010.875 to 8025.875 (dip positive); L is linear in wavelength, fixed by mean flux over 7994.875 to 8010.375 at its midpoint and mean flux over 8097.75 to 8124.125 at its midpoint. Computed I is 0.76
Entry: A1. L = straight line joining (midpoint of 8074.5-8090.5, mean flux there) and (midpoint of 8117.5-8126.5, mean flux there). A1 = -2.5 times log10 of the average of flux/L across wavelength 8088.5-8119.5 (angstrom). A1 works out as 0.05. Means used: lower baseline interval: 0.748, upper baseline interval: 0.767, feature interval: 0.725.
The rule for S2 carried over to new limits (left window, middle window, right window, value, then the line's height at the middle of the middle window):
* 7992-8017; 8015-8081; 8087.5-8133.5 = 1.8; 0.755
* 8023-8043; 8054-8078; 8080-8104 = 0.4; 0.743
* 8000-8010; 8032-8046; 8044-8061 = -0.2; 0.728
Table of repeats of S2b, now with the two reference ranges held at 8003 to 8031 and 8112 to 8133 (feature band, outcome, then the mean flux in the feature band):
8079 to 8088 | -0.1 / 0.752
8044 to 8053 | 0.1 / 0.728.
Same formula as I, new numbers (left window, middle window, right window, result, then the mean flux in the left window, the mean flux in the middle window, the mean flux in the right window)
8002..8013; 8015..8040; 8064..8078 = 0.2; 0.735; 0.732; 0.74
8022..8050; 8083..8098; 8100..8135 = 0.4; 0.738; 0.721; 0.741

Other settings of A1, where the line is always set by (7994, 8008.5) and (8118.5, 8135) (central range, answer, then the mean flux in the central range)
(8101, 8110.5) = 0.05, 0.727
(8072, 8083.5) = -0.01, 0.773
